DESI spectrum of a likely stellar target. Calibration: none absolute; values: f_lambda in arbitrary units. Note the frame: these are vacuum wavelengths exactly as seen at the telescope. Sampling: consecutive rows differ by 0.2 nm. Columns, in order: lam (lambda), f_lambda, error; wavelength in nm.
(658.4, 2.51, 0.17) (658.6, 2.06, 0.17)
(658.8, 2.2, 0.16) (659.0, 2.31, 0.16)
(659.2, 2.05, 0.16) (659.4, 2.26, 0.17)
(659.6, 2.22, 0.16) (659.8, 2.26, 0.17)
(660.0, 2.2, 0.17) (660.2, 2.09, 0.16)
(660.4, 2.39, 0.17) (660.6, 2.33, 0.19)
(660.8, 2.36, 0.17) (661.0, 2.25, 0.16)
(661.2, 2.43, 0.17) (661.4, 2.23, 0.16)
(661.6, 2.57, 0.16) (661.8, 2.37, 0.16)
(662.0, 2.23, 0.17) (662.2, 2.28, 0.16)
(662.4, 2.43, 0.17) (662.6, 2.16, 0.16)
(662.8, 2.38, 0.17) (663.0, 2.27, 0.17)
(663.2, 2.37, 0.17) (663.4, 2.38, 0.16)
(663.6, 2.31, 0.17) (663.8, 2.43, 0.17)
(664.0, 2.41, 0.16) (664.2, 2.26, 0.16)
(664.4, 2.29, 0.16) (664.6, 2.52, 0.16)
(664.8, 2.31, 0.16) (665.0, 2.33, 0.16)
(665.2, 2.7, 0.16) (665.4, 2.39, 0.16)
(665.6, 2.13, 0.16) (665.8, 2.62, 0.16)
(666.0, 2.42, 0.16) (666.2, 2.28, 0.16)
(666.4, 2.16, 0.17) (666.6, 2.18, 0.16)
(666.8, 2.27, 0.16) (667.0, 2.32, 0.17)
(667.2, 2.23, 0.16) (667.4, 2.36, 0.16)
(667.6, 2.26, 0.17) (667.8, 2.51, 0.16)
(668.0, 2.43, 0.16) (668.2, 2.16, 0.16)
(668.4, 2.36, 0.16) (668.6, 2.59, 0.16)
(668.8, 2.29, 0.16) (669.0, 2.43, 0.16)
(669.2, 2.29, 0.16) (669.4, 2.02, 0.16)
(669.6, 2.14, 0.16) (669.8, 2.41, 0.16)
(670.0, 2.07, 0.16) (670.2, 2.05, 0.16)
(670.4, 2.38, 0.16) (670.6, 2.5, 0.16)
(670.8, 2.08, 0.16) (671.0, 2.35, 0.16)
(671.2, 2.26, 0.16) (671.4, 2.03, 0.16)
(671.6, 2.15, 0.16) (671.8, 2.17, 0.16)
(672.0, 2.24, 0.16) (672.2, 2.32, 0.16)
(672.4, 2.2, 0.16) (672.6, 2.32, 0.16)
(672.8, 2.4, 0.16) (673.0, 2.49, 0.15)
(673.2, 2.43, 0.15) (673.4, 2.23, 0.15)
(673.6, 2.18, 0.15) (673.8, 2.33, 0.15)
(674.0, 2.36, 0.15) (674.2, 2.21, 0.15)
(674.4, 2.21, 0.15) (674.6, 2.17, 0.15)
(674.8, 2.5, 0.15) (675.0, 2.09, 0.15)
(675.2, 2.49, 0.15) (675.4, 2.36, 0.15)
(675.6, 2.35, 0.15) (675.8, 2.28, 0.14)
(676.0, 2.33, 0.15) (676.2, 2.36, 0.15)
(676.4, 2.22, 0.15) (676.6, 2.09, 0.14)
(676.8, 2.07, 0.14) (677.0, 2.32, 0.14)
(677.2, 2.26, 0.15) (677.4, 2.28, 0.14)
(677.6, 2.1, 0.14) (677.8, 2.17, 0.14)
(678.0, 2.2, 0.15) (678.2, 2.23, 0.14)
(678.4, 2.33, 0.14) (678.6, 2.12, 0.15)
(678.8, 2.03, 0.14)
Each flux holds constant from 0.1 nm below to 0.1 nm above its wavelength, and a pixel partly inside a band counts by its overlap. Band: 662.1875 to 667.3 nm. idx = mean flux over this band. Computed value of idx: 2.34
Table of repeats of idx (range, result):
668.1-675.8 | 2.28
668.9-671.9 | 2.22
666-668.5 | 2.3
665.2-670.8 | 2.31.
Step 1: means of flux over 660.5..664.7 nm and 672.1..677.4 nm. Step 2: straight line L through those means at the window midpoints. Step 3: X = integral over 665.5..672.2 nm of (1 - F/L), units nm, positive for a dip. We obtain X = 0.12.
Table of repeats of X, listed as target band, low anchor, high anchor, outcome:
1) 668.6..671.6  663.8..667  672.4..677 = 0.101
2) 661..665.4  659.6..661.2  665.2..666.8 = -0.111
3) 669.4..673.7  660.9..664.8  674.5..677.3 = 0.091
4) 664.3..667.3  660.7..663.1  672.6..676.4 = -0.022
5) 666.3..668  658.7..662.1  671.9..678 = -0.012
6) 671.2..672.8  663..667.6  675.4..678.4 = 0.045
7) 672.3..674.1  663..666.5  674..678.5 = -0.031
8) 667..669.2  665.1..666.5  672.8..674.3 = 0.010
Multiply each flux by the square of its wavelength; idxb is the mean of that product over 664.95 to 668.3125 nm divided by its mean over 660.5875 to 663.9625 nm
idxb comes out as 1.01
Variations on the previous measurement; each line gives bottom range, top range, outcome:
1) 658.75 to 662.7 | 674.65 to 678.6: 1.04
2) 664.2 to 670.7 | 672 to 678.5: 1.00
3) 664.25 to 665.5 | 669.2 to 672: 0.93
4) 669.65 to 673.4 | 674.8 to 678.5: 1.01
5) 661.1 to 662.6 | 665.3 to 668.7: 1.01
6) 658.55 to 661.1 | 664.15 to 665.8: 1.08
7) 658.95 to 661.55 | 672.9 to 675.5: 1.06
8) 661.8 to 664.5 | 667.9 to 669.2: 1.04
